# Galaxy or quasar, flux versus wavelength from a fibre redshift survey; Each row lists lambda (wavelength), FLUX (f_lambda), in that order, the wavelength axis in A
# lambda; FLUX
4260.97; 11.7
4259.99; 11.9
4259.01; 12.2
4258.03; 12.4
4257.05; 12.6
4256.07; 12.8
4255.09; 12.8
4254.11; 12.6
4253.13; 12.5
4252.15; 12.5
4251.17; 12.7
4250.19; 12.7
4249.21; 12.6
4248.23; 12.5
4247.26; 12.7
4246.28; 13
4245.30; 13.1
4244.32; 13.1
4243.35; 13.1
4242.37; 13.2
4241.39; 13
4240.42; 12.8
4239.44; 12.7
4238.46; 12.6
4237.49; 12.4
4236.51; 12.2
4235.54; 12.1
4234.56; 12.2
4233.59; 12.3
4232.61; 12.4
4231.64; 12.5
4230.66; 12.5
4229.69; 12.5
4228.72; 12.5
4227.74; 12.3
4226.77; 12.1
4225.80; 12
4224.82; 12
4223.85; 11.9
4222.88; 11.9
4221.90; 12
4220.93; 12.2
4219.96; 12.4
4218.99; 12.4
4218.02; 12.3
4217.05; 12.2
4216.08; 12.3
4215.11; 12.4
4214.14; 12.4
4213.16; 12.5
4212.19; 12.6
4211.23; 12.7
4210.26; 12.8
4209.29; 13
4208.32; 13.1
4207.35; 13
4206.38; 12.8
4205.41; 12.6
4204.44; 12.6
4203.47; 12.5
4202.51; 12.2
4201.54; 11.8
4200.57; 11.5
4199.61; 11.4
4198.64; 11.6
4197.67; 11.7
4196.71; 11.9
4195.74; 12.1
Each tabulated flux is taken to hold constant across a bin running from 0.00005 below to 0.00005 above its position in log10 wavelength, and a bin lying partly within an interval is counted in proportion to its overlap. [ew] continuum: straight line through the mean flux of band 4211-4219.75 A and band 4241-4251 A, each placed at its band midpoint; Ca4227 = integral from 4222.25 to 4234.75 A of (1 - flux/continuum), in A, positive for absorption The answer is 0.4 A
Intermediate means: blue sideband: 12.4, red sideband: 12.9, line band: 12.2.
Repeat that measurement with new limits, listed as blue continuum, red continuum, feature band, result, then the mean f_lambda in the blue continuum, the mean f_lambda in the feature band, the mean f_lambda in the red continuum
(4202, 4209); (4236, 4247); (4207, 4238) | 0.9 A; 12.7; 12.4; 12.8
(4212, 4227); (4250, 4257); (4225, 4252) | -0.3 A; 12.2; 12.6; 12.6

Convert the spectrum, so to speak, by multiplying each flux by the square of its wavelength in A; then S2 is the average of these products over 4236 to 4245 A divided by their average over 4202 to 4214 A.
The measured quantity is 1.0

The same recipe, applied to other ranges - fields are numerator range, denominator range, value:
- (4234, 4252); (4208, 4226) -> 1.04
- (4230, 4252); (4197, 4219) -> 1.04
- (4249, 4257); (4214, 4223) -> 1.05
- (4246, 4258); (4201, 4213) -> 1.02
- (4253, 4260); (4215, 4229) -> 1.04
